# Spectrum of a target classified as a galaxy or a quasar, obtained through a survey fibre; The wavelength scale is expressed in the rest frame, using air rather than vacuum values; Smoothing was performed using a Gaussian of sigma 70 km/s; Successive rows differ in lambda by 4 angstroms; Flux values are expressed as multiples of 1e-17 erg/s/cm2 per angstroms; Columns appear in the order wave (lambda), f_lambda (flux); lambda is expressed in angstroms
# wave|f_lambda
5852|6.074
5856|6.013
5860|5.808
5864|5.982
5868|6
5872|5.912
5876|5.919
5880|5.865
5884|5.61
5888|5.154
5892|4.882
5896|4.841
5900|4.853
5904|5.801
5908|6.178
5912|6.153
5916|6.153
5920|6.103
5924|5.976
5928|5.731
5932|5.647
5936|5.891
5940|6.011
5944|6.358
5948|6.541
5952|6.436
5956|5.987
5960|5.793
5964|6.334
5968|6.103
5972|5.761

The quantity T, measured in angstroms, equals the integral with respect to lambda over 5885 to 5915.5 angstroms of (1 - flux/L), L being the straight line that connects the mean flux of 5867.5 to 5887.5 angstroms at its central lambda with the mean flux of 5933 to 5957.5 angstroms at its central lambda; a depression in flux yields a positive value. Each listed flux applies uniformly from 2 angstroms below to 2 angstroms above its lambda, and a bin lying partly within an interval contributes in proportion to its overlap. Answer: 2.5 angstroms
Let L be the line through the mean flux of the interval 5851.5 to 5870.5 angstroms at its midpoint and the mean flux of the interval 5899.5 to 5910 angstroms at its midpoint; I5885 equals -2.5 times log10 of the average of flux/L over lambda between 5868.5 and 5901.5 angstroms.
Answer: 0.08 mag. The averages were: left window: 5.97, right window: 5.72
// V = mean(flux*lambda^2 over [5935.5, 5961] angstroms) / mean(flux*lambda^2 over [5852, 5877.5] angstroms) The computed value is 1.1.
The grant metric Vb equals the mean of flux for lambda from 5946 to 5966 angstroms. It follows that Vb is 6.22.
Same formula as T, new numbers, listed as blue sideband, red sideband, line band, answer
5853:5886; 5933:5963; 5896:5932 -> 1.4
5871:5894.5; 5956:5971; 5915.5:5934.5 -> -0.4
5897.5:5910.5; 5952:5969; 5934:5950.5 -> -0.7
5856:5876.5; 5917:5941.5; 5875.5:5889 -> 0.6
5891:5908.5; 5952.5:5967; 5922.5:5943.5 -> -0.6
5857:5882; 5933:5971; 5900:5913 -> 0.4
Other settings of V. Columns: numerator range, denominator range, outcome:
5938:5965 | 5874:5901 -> 1.19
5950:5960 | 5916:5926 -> 1.02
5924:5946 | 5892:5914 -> 1.09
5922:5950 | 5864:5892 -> 1.08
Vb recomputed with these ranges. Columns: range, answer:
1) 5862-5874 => 5.96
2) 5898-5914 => 5.75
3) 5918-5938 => 5.87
